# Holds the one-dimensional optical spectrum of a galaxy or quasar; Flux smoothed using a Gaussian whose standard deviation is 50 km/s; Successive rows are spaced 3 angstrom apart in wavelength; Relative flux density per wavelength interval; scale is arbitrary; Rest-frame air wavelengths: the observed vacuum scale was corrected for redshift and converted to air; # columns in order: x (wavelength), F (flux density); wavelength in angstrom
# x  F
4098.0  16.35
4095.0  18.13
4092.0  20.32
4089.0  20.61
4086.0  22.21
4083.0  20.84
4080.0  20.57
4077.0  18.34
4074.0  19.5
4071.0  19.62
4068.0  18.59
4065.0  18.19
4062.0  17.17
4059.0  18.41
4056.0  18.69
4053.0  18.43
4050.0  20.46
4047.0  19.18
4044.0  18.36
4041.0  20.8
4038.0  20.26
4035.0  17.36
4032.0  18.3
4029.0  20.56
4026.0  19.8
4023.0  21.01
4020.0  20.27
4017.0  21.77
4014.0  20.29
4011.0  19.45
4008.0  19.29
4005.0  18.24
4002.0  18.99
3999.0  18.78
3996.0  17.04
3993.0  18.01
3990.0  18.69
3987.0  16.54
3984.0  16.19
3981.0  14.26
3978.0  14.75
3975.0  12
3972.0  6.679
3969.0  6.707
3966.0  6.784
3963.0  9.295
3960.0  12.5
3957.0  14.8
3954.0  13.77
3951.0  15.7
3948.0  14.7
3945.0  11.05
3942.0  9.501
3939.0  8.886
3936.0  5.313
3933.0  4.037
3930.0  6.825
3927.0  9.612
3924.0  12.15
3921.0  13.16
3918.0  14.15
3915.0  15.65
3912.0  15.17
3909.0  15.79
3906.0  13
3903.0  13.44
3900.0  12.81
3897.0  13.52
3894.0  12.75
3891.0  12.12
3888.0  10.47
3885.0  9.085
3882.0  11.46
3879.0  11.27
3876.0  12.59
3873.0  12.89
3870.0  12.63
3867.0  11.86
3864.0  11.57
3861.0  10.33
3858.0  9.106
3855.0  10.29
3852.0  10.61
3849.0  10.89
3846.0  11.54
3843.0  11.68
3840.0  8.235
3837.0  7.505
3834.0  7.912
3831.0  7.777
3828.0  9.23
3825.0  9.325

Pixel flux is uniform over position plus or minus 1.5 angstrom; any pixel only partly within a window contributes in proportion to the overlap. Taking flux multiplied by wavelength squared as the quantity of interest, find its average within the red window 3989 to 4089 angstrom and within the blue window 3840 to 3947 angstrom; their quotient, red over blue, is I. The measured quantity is 1.84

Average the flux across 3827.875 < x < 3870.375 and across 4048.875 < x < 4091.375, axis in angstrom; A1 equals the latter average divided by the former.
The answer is 1.93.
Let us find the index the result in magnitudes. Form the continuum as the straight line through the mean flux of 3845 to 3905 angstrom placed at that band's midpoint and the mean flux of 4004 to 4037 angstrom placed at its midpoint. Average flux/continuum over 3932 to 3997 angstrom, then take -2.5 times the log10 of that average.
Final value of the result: 0.35 mag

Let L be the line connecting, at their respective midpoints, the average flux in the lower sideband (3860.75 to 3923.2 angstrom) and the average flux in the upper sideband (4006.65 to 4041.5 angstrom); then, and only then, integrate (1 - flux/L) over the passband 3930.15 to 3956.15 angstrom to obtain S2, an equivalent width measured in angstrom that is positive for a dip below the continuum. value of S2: 8.9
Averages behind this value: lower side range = 12.7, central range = 10.3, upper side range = 19.9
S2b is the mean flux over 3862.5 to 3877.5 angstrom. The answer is 12.3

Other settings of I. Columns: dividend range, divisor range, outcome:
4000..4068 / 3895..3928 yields 1.52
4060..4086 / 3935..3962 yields 1.73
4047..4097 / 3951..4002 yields 1.47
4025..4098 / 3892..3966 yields 1.74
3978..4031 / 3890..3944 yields 1.69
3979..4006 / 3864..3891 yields 1.59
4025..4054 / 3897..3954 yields 1.74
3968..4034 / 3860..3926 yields 1.44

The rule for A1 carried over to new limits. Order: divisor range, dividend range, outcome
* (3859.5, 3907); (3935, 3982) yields 0.92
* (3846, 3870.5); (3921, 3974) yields 0.92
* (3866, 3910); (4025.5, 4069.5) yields 1.54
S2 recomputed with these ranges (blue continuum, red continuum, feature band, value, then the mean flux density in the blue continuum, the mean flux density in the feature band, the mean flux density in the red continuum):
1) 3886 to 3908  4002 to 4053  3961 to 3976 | 7.4 angstrom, 12.6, 8.31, 19.7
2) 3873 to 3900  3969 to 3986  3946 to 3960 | -2.5 angstrom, 11.8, 14.4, 12.4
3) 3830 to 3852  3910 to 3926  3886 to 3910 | 0.0 angstrom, 9.48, 12.8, 14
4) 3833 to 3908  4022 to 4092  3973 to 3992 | 1.1 angstrom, 11.2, 15.2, 19.5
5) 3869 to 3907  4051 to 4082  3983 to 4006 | -2.4 angstrom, 12.1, 17.8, 18.8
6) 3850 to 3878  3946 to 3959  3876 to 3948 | 8.3 angstrom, 11.3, 11.5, 14.5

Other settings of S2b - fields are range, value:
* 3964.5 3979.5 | 9.38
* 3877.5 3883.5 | 11.4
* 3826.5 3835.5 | 8.31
